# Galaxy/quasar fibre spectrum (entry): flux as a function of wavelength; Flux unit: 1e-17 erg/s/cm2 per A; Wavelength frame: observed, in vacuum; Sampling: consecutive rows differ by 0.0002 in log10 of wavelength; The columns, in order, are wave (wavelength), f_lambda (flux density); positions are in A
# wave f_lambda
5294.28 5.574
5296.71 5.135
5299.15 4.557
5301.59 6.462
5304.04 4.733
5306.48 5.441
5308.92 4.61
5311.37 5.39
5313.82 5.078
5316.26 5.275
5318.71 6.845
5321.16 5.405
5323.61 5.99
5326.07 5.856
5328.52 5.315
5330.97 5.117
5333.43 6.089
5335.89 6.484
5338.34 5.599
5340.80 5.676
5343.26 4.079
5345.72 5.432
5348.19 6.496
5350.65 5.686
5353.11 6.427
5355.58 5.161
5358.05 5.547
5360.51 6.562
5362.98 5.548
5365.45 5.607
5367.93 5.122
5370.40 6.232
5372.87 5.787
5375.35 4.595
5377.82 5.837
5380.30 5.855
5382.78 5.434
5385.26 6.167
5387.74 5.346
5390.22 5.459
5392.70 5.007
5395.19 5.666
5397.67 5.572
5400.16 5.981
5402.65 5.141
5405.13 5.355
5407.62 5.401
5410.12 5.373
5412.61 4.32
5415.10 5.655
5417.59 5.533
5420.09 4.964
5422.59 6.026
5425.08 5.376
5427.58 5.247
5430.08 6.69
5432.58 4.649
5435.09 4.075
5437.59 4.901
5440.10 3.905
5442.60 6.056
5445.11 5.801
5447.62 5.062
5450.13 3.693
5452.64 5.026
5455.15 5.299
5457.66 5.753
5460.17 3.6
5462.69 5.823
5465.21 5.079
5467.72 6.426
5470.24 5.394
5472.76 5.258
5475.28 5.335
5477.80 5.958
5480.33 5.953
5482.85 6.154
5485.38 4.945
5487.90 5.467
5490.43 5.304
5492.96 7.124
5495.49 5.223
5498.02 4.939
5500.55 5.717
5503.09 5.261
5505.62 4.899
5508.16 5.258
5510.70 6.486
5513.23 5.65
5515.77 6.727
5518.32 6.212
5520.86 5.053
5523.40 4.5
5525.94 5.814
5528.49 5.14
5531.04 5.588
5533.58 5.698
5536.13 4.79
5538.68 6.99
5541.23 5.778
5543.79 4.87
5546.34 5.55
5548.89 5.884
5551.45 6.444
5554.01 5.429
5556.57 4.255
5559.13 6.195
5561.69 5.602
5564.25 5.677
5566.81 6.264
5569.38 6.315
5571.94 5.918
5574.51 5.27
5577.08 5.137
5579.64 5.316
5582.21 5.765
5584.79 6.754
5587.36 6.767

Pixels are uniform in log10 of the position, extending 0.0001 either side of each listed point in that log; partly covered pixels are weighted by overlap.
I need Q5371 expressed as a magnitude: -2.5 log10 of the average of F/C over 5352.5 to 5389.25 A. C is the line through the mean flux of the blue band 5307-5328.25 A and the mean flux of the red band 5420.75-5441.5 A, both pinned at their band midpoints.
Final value -0.06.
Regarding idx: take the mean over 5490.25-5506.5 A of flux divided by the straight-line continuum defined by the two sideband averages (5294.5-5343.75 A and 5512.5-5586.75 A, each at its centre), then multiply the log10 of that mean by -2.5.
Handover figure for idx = 0.02 mag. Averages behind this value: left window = 5.48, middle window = 5.52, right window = 5.69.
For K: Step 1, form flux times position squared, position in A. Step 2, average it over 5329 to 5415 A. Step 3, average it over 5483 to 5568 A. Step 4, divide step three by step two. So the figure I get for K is 1.07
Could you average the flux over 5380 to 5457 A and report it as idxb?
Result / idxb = 5.29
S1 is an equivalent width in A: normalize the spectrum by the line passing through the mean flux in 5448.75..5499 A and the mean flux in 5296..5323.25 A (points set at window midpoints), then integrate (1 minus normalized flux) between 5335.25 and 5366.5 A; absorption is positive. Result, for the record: -1.85 A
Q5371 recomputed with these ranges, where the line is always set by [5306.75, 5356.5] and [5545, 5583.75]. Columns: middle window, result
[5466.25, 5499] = 0.00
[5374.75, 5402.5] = 0.01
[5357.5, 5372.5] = -0.03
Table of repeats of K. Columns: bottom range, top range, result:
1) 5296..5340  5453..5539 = 1.07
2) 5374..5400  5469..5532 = 1.05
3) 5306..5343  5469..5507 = 1.05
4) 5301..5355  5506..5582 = 1.09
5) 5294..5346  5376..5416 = 1.03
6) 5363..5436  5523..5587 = 1.10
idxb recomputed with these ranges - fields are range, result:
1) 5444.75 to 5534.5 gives 5.46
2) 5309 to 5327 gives 5.62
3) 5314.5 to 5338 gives 5.8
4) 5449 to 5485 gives 5.34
